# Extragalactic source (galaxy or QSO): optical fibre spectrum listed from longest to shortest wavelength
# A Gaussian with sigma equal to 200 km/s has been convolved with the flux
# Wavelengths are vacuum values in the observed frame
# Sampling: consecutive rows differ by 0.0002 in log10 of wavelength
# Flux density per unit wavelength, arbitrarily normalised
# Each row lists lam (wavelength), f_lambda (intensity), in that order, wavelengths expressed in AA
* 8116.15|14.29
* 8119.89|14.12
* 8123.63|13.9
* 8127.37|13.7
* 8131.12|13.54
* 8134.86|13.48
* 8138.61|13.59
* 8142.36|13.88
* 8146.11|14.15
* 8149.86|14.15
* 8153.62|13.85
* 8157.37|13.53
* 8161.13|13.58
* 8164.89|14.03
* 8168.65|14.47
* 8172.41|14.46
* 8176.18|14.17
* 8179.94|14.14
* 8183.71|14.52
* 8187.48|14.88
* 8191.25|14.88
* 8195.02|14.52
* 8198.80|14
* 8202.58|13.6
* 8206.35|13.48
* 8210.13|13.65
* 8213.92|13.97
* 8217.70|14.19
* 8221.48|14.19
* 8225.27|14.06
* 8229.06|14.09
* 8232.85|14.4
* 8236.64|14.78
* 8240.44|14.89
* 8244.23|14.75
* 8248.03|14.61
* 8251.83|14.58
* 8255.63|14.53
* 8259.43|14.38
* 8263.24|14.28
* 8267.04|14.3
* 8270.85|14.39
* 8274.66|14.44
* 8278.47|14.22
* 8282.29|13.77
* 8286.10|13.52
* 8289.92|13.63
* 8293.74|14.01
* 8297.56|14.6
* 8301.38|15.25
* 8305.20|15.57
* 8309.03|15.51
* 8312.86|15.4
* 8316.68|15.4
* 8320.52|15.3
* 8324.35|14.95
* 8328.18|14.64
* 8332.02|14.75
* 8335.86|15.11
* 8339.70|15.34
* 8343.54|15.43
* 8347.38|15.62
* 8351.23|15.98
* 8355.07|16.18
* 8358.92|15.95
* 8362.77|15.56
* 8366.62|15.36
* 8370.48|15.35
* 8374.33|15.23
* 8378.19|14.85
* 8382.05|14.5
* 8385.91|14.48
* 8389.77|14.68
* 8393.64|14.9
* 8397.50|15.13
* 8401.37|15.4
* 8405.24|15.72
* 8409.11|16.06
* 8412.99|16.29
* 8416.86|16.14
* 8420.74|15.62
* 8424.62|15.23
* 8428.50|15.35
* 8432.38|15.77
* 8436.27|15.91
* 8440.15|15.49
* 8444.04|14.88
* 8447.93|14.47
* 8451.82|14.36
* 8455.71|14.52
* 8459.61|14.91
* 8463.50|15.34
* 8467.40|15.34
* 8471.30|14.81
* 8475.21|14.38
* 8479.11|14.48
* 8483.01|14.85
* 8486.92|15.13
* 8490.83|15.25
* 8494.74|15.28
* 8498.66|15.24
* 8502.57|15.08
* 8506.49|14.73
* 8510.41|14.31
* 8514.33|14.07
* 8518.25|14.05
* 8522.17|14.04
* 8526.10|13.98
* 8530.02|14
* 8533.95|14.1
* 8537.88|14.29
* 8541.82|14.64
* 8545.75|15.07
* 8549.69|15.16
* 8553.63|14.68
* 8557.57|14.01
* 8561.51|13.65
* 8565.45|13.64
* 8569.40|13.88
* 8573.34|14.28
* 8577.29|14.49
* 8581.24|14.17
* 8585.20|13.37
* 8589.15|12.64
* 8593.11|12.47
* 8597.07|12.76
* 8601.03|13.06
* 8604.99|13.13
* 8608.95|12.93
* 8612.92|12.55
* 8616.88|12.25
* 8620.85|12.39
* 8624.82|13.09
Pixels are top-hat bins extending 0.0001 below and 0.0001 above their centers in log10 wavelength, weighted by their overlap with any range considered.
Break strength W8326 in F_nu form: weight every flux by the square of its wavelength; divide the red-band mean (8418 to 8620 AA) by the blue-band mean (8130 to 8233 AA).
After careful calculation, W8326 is 1.11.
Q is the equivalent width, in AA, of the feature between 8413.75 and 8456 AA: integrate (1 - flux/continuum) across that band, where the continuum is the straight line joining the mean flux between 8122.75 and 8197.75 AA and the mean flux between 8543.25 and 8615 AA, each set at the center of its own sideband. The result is -4.58 AA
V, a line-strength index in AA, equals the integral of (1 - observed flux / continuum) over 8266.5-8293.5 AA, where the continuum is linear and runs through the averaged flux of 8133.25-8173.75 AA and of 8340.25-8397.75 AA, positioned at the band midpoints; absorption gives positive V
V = 1.3 AA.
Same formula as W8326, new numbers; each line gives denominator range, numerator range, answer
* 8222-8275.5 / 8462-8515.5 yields 1.09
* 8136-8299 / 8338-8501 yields 1.13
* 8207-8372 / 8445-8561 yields 1.04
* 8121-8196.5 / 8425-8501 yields 1.15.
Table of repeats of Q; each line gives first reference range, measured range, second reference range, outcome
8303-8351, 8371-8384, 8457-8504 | 0.2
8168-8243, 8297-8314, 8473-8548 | -1.1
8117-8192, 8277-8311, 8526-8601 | -1.1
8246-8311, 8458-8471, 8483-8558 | -0.5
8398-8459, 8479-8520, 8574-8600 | -0.9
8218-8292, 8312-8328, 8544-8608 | -1.1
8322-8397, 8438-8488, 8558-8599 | -1.5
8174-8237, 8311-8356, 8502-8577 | -3.5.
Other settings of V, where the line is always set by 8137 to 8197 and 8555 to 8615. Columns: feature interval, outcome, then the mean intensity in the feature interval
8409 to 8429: -3.0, 15.8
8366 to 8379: -1.3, 15.2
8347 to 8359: -1.8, 16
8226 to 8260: -1.2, 14.5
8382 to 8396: -0.9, 14.7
